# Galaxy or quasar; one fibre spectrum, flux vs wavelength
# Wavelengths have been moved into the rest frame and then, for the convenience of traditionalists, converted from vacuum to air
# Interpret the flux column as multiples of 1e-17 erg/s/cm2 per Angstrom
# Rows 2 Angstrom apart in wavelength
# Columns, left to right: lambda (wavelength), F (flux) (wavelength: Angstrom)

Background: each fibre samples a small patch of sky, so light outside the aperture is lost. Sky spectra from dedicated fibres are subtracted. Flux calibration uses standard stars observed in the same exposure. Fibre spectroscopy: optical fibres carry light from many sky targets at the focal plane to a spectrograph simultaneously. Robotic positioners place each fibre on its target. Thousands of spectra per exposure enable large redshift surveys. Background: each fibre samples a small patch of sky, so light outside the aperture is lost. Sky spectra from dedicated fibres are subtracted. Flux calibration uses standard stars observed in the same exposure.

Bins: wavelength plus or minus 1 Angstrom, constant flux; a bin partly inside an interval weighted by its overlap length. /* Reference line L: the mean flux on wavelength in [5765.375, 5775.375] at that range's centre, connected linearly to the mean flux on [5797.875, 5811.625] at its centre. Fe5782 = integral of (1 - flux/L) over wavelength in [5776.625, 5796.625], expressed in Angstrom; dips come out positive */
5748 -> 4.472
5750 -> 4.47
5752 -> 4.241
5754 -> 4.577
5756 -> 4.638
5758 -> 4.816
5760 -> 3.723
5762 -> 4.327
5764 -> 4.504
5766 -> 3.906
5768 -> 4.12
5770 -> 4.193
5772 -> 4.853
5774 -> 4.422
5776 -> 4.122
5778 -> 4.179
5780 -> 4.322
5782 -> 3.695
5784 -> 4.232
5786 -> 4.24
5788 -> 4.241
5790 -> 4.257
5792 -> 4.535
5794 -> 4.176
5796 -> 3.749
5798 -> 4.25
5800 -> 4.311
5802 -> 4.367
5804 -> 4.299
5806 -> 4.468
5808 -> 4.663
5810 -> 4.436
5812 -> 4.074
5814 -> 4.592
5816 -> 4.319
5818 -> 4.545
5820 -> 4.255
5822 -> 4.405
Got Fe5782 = 0.8 Angstrom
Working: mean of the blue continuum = 4.31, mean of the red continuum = 4.39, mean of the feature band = 4.17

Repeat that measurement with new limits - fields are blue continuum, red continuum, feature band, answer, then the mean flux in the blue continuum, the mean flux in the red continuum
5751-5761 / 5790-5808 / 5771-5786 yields 0.29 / 4.4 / 4.29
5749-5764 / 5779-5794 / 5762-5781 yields 0.07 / 4.41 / 4.21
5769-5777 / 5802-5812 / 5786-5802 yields 0.66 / 4.4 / 4.42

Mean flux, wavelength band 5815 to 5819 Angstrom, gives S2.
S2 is 4.43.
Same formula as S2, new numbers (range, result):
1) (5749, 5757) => 4.48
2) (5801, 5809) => 4.45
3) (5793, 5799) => 4.06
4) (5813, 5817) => 4.46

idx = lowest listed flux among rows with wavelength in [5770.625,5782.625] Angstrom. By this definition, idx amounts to 3.695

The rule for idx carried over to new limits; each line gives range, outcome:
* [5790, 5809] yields 3.749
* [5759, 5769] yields 3.723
